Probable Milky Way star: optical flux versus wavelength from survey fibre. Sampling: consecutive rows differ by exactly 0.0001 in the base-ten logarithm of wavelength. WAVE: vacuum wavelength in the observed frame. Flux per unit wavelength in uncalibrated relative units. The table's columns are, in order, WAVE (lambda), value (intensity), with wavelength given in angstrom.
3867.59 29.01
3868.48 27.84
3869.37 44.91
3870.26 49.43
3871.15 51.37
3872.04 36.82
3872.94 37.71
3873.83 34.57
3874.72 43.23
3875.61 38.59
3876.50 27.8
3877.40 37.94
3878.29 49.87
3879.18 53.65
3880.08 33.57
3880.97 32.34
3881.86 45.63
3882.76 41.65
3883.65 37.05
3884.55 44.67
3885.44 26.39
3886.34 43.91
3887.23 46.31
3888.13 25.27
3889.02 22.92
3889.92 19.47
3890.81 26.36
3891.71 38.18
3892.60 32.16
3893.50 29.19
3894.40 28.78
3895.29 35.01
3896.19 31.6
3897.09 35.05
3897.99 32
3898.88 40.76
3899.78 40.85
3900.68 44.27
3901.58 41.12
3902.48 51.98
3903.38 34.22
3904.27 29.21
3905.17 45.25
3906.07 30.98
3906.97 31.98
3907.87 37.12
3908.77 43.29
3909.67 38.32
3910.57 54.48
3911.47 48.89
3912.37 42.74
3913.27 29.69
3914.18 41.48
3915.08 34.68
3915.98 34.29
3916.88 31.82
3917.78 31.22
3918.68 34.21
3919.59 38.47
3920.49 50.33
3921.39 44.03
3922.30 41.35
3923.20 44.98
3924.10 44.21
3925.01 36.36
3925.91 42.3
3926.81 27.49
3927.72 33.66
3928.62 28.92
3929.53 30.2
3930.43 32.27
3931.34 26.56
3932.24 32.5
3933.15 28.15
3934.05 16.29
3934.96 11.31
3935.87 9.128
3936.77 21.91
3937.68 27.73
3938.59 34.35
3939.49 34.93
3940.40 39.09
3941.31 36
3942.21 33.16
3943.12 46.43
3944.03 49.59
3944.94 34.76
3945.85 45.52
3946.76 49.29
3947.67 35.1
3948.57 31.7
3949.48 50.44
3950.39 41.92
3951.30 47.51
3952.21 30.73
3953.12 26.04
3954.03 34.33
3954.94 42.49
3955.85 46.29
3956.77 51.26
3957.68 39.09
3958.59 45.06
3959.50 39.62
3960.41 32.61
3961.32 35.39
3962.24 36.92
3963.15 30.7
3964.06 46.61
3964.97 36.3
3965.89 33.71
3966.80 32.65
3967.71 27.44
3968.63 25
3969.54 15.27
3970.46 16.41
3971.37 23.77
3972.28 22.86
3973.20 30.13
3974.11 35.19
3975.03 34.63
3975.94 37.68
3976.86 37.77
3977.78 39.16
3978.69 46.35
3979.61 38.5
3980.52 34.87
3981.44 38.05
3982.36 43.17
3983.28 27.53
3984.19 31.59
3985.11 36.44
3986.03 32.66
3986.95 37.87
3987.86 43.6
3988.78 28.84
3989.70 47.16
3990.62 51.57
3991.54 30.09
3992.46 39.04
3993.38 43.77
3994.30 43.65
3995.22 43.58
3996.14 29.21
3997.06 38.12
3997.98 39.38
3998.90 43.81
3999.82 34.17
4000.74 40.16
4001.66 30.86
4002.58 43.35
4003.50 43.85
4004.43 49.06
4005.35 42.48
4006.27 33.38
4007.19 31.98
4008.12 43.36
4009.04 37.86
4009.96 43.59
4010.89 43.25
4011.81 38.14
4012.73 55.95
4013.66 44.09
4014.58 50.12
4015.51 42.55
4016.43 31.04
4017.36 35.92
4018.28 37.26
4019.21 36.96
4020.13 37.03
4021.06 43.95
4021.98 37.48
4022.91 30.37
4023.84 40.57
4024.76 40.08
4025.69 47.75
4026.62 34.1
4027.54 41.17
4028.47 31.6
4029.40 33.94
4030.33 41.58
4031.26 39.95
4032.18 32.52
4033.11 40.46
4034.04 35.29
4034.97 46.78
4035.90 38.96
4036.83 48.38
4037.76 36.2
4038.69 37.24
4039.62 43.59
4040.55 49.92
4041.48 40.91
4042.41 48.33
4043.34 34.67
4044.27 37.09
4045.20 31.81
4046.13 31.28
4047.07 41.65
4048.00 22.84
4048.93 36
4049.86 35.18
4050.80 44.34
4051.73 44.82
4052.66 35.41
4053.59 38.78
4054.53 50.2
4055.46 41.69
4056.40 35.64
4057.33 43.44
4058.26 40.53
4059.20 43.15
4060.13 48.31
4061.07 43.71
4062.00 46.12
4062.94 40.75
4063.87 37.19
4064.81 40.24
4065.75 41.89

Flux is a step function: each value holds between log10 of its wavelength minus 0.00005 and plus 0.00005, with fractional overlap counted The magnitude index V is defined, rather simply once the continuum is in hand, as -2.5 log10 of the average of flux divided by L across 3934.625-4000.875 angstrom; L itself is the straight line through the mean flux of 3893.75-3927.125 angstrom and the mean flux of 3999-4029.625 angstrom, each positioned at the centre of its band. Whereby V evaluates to 0.091 mag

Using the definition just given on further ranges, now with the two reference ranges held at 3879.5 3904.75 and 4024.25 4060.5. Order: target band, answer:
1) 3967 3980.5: 0.22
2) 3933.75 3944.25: 0.23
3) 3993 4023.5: -0.04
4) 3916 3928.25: -0.06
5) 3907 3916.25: -0.12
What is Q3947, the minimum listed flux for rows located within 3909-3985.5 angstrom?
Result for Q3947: 9.128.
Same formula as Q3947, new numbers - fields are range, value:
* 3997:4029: 30.37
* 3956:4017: 15.27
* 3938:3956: 26.04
